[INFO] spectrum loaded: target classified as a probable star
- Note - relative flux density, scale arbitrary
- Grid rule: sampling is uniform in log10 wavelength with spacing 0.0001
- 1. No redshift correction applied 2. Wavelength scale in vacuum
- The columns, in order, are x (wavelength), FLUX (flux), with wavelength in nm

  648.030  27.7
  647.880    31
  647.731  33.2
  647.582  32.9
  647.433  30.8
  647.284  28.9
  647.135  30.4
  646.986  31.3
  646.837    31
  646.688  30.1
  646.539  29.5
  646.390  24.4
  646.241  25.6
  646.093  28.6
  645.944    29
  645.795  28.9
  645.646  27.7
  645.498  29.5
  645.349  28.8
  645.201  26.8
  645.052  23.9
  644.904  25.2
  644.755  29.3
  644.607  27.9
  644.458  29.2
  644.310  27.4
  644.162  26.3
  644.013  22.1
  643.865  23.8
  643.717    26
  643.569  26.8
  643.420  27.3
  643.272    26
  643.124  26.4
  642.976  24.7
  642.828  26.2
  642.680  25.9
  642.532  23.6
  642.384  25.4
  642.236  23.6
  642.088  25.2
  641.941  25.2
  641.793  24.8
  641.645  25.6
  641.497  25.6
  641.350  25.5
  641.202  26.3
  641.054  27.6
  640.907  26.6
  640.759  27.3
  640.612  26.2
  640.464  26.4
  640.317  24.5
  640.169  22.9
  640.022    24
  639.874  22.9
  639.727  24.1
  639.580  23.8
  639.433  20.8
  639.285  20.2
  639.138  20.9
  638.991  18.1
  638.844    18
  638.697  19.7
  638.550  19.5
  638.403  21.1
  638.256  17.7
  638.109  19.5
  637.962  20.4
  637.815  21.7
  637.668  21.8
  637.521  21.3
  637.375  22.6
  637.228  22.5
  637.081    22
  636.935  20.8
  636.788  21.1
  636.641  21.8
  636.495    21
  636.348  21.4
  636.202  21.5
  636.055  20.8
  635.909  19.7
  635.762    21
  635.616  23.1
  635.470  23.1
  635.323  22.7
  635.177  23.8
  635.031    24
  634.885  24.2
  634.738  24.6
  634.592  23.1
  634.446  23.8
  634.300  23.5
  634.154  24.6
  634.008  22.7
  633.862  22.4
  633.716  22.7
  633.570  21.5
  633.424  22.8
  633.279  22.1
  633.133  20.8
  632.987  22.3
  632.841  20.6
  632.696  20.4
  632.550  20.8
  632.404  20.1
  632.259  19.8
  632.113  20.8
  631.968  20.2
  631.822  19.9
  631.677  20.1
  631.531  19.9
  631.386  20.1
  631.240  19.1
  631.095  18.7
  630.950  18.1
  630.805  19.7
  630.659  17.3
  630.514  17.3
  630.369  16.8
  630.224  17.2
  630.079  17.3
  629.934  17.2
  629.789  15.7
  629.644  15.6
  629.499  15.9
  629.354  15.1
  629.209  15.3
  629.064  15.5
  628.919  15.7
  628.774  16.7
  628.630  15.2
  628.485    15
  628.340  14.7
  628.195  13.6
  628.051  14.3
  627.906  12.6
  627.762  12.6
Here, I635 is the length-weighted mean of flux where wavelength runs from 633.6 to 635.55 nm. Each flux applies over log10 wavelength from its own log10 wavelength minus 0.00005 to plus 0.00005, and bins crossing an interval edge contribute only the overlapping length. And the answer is 23.4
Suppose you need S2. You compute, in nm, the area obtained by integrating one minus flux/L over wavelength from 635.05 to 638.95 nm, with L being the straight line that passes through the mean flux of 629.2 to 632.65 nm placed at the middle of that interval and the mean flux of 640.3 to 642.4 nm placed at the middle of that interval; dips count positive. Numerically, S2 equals 0.25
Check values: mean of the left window 18.3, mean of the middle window 21.2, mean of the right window 25.8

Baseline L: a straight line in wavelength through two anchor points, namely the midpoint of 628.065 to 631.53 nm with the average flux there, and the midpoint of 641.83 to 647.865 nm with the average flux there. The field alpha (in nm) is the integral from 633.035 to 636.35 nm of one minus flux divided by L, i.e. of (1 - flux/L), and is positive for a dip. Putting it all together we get -0.41 nm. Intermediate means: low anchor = 16.7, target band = 22.6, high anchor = 27.4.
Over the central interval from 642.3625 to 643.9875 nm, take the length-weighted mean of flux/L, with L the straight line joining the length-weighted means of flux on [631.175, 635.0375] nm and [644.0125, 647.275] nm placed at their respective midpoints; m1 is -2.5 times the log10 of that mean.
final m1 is 0.05 mag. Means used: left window 21.7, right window 28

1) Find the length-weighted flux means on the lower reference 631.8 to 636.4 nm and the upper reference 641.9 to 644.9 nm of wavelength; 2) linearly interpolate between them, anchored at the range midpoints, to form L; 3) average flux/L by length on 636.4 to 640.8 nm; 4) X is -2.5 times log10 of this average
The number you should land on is 0.10 mag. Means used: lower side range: 22.1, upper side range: 25.9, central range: 21.8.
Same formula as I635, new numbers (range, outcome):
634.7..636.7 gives 22.3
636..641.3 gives 22.2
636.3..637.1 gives 21.3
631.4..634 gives 21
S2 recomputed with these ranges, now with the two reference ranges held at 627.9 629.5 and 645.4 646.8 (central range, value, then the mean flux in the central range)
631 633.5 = -0.390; 20.5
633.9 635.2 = -0.288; 23.8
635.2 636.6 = -0.082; 21.7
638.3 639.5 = 0.160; 19.7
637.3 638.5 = 0.068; 20.7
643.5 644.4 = 0.038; 25.5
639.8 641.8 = -0.104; 25.5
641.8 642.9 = 0.016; 25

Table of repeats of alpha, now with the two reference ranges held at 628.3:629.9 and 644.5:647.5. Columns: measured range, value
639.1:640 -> 0.05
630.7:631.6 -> -0.11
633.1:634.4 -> -0.24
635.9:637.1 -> 0.00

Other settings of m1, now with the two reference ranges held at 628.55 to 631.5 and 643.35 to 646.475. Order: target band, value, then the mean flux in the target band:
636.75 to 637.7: 0.002 mag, 21.8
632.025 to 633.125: -0.109 mag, 20.7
